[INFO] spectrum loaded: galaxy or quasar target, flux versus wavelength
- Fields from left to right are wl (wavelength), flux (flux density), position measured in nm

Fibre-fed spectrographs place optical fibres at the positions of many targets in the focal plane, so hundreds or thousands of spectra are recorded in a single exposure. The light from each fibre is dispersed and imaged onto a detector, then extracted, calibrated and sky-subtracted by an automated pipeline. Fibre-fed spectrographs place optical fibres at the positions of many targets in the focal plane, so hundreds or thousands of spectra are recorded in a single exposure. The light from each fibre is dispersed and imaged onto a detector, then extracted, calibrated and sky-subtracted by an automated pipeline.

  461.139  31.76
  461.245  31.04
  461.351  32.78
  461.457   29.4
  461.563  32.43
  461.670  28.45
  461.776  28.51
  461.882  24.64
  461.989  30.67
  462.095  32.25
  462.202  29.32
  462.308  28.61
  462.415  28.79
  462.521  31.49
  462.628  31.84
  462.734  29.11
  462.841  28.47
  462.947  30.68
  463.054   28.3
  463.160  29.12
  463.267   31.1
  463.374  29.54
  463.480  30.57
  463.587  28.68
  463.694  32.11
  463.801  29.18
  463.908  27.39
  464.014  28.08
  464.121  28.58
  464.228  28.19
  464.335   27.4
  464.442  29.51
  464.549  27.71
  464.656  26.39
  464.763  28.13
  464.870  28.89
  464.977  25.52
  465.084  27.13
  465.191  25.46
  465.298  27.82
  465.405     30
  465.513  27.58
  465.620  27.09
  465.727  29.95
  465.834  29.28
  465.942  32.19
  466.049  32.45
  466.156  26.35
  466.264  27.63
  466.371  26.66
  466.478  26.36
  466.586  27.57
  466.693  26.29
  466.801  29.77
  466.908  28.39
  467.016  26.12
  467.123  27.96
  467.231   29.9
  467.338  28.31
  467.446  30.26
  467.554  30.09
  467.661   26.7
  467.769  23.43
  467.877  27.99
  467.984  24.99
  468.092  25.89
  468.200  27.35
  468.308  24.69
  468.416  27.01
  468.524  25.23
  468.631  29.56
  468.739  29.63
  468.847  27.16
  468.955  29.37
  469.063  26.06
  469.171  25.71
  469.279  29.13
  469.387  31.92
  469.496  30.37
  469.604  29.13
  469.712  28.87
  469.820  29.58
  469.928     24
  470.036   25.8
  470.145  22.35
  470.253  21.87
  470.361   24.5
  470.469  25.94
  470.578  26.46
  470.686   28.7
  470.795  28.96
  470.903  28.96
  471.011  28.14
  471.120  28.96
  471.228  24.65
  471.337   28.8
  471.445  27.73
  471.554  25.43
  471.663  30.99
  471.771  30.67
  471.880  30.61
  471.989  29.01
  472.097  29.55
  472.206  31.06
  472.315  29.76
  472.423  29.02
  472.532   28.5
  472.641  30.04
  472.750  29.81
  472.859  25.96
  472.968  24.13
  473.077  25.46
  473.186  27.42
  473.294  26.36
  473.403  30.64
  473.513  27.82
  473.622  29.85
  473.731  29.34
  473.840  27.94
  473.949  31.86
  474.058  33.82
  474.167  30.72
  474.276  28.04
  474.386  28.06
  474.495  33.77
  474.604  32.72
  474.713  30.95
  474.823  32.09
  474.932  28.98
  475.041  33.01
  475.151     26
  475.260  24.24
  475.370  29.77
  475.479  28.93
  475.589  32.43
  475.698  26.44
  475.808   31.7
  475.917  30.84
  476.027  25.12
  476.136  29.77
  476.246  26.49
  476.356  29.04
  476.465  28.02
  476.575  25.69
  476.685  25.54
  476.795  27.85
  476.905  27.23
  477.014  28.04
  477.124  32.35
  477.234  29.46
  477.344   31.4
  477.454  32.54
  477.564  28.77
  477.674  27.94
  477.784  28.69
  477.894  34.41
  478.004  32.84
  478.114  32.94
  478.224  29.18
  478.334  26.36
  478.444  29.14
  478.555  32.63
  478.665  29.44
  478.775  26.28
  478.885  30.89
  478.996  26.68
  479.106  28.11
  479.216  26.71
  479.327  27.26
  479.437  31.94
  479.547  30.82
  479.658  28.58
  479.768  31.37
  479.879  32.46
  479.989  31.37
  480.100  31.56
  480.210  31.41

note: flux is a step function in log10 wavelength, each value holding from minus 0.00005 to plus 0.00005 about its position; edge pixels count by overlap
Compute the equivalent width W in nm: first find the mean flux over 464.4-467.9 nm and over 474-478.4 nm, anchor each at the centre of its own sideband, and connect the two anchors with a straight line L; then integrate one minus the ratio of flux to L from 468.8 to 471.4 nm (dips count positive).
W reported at 0.12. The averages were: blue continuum 28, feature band 27.3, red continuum 29.6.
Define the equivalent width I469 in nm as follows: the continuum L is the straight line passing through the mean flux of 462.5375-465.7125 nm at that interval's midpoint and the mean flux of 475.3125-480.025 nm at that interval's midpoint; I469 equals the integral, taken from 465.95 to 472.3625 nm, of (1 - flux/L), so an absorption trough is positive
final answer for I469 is 0.255 nm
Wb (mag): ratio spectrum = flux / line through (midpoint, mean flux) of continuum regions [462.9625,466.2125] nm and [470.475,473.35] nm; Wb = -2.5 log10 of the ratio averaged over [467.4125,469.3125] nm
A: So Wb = 0.05 mag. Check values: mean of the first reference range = 28.7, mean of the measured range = 27.2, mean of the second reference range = 28.2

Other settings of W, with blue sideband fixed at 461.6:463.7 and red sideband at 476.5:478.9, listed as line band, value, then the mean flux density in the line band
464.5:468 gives 0.193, 27.9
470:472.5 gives 0.149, 27.8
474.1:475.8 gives -0.019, 29.8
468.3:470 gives 0.087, 28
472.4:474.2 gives 0.048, 28.7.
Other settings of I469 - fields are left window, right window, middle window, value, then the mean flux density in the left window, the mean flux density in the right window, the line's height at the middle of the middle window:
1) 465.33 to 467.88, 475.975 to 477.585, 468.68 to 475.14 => -0.04 nm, 28.3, 28.5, 28.4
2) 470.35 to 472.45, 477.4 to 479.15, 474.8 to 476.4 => 0.02 nm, 28.5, 29.8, 29.3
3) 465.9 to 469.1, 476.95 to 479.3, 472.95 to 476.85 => 0.02 nm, 27.7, 29.7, 29.1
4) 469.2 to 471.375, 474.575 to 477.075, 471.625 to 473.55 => -0.06 nm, 27.3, 28.7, 27.9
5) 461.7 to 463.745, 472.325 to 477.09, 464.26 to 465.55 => 0.08 nm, 29.7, 28.9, 29.5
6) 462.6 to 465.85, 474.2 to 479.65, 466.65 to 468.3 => 0.08 nm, 28.6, 29.3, 28.8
